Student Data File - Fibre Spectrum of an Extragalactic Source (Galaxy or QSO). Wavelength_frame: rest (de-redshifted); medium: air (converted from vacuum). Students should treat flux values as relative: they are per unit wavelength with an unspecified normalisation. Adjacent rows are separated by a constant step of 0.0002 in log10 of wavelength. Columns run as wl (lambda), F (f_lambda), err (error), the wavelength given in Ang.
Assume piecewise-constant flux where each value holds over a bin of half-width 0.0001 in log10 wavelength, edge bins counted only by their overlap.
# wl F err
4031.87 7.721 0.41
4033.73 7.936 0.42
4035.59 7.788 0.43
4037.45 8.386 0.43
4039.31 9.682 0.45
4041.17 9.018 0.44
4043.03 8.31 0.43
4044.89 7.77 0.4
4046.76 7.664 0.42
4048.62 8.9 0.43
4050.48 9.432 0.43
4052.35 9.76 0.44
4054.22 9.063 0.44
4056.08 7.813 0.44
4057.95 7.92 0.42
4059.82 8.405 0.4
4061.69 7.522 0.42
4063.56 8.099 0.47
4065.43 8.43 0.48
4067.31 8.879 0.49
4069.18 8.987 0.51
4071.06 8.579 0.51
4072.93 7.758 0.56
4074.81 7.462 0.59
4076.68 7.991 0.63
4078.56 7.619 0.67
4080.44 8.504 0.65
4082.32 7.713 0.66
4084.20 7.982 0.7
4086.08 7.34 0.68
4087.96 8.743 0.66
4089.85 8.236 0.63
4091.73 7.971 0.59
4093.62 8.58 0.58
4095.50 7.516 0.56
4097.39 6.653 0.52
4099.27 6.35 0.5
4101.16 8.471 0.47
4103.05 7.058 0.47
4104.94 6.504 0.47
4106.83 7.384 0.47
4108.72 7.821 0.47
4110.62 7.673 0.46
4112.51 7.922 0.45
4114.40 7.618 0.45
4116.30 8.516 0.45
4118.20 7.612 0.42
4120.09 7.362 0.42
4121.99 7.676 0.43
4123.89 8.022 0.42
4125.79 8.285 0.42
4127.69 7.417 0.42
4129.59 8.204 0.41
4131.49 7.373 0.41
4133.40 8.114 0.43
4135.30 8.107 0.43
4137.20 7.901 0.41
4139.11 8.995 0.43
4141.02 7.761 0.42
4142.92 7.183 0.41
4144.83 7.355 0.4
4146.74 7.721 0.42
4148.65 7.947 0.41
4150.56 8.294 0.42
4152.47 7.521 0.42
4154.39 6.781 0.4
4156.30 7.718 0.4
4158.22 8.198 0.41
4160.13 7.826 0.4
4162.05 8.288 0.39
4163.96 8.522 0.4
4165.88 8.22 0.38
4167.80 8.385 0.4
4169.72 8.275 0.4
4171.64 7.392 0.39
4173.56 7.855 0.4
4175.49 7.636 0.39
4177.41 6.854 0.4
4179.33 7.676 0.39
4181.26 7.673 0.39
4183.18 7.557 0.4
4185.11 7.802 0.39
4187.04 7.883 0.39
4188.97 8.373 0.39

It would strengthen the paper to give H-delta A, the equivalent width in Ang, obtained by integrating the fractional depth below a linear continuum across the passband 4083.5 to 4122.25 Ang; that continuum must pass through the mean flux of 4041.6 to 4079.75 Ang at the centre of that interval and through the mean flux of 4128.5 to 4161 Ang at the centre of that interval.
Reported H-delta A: 2.0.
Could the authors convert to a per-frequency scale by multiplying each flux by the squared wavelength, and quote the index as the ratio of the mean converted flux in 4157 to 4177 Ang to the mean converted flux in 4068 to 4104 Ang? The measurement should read 1.1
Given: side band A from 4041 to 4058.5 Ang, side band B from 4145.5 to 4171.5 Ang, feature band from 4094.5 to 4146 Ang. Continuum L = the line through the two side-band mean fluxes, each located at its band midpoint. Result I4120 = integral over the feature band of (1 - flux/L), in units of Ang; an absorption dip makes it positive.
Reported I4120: 3.2 Ang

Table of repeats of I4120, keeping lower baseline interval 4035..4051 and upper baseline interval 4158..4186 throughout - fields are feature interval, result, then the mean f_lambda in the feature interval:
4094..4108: 1.77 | 7.21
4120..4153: 0.79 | 7.86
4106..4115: 0.55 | 7.69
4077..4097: 0.80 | 7.98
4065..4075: -0.01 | 8.4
